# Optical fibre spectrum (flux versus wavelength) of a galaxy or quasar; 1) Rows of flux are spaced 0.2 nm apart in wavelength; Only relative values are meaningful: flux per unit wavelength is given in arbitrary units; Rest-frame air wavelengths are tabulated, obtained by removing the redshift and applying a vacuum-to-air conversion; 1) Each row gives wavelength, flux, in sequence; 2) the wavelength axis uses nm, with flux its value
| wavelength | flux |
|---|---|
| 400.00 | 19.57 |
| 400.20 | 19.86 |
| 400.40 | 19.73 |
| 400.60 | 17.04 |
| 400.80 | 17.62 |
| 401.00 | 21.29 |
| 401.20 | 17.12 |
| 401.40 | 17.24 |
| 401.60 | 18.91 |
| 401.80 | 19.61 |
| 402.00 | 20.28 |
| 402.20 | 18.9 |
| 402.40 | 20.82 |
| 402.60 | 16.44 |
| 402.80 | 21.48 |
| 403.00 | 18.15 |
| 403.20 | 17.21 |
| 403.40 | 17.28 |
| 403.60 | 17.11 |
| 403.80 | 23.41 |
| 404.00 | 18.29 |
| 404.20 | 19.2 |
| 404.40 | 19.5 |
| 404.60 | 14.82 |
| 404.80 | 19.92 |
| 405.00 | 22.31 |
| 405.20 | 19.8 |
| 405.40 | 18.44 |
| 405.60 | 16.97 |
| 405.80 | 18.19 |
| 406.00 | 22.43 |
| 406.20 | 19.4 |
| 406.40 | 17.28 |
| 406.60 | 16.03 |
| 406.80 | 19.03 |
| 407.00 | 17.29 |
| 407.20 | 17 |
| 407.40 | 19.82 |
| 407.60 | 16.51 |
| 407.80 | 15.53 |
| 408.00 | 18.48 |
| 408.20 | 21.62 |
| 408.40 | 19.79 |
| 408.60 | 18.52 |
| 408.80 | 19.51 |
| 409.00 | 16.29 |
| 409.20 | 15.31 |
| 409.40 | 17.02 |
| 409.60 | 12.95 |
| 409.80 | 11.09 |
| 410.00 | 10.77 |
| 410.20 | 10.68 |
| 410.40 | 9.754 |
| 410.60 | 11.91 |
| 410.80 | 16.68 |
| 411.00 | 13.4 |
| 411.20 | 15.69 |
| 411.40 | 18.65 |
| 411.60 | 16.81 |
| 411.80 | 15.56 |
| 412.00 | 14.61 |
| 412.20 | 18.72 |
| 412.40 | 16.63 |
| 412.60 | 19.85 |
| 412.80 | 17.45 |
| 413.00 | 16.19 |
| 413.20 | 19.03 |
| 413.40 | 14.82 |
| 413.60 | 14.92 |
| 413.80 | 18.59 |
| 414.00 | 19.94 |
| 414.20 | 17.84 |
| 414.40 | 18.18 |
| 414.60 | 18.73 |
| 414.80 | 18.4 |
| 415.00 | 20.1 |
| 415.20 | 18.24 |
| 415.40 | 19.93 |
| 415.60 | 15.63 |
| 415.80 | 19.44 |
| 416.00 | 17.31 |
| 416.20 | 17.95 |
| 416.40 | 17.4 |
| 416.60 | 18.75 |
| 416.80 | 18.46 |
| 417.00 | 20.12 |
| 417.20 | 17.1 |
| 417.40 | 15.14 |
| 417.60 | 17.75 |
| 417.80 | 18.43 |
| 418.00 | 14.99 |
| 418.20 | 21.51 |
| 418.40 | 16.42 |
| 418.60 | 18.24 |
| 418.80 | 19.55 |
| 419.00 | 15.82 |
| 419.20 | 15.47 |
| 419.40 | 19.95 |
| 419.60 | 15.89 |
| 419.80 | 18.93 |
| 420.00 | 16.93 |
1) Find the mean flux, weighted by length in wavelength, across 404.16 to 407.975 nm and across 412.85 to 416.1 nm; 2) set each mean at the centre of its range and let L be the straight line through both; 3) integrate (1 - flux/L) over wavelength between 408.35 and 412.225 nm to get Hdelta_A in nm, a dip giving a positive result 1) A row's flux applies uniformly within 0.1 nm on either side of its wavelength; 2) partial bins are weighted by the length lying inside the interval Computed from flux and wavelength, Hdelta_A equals 0.66 nm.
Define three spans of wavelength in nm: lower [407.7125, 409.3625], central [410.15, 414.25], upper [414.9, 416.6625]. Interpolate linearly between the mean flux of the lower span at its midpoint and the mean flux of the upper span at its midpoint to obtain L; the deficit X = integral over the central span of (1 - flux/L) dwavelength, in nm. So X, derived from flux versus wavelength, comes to 0.468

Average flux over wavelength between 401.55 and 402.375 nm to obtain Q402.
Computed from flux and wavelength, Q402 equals 19.6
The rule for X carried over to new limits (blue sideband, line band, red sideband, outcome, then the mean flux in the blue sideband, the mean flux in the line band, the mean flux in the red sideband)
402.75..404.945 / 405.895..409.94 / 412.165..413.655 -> 0.14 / 18.8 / 17.5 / 17.2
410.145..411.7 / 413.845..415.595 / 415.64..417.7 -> -0.22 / 14.3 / 18.7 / 17.9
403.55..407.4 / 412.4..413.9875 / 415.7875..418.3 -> 0.08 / 18.8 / 17.4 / 18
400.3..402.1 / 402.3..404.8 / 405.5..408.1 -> -0.03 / 18.8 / 18.7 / 18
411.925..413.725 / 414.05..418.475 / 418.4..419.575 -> -0.21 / 17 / 18.1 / 17.6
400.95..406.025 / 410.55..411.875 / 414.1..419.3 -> 0.20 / 19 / 15.7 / 18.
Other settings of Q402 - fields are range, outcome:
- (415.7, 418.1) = 17.7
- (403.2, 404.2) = 18.9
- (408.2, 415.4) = 16.5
